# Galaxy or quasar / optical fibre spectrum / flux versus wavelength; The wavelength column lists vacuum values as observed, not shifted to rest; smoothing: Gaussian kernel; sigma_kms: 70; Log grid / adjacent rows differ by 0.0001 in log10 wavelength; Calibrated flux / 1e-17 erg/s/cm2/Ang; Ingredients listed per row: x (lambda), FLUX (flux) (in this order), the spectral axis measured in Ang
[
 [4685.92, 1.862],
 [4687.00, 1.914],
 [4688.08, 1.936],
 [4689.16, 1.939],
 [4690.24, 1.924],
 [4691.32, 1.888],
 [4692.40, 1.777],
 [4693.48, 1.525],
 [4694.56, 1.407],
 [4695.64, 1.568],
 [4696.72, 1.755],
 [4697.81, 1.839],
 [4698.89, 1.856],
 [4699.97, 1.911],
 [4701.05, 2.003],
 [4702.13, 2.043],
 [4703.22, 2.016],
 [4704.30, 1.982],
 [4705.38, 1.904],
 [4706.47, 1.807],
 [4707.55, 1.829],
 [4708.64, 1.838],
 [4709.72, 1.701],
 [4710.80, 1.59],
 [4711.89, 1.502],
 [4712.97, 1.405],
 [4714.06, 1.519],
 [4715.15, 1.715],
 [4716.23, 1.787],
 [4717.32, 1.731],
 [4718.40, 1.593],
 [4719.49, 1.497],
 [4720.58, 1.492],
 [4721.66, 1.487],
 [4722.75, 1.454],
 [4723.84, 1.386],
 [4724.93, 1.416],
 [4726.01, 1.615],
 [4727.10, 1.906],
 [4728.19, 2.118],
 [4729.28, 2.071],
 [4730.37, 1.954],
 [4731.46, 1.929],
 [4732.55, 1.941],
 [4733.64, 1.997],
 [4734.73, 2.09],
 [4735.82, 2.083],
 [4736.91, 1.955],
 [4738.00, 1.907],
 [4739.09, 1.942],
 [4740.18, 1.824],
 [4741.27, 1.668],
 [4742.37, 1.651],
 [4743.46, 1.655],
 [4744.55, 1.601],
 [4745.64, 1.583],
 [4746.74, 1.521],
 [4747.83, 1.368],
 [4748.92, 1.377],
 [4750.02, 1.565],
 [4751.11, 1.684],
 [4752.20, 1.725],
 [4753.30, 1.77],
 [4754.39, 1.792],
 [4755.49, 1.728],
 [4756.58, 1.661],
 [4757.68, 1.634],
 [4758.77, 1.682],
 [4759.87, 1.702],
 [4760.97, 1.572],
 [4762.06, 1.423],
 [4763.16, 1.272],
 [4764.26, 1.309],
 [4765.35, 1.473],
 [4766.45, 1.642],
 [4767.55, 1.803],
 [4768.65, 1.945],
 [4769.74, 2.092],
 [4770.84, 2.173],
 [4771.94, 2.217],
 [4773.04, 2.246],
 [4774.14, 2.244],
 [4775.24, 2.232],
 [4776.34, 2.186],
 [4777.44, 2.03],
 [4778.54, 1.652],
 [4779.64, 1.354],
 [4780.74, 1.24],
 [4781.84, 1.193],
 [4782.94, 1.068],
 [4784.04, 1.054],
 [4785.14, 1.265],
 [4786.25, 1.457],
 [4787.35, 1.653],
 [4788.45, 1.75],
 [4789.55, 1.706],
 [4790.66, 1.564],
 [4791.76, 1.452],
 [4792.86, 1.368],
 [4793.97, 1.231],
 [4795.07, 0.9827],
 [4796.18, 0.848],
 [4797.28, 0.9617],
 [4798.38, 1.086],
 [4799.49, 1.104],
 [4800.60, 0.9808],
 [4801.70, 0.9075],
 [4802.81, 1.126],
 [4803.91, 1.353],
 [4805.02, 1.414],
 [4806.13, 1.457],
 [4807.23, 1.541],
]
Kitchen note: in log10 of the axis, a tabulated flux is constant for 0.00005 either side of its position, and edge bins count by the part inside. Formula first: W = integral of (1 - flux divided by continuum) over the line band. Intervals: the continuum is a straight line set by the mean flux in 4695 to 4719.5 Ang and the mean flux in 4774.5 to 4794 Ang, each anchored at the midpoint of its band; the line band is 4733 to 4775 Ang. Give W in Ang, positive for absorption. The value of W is -3.4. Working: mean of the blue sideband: 1.76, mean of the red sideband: 1.54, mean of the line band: 1.76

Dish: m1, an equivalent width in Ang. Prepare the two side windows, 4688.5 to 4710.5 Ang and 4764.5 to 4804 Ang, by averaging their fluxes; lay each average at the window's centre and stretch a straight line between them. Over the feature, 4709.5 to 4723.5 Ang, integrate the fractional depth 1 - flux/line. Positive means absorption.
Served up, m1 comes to 1.5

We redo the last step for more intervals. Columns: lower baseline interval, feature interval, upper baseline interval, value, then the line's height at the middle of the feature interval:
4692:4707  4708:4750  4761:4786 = 1.3 Ang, 1.76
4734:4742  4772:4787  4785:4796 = -1.1 Ang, 1.53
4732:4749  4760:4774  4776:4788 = -1.9 Ang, 1.57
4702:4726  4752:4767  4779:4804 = -1.9 Ang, 1.42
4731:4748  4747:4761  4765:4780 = 1.8 Ang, 1.87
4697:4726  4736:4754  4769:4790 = 0.3 Ang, 1.72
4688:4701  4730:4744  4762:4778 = -0.3 Ang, 1.85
